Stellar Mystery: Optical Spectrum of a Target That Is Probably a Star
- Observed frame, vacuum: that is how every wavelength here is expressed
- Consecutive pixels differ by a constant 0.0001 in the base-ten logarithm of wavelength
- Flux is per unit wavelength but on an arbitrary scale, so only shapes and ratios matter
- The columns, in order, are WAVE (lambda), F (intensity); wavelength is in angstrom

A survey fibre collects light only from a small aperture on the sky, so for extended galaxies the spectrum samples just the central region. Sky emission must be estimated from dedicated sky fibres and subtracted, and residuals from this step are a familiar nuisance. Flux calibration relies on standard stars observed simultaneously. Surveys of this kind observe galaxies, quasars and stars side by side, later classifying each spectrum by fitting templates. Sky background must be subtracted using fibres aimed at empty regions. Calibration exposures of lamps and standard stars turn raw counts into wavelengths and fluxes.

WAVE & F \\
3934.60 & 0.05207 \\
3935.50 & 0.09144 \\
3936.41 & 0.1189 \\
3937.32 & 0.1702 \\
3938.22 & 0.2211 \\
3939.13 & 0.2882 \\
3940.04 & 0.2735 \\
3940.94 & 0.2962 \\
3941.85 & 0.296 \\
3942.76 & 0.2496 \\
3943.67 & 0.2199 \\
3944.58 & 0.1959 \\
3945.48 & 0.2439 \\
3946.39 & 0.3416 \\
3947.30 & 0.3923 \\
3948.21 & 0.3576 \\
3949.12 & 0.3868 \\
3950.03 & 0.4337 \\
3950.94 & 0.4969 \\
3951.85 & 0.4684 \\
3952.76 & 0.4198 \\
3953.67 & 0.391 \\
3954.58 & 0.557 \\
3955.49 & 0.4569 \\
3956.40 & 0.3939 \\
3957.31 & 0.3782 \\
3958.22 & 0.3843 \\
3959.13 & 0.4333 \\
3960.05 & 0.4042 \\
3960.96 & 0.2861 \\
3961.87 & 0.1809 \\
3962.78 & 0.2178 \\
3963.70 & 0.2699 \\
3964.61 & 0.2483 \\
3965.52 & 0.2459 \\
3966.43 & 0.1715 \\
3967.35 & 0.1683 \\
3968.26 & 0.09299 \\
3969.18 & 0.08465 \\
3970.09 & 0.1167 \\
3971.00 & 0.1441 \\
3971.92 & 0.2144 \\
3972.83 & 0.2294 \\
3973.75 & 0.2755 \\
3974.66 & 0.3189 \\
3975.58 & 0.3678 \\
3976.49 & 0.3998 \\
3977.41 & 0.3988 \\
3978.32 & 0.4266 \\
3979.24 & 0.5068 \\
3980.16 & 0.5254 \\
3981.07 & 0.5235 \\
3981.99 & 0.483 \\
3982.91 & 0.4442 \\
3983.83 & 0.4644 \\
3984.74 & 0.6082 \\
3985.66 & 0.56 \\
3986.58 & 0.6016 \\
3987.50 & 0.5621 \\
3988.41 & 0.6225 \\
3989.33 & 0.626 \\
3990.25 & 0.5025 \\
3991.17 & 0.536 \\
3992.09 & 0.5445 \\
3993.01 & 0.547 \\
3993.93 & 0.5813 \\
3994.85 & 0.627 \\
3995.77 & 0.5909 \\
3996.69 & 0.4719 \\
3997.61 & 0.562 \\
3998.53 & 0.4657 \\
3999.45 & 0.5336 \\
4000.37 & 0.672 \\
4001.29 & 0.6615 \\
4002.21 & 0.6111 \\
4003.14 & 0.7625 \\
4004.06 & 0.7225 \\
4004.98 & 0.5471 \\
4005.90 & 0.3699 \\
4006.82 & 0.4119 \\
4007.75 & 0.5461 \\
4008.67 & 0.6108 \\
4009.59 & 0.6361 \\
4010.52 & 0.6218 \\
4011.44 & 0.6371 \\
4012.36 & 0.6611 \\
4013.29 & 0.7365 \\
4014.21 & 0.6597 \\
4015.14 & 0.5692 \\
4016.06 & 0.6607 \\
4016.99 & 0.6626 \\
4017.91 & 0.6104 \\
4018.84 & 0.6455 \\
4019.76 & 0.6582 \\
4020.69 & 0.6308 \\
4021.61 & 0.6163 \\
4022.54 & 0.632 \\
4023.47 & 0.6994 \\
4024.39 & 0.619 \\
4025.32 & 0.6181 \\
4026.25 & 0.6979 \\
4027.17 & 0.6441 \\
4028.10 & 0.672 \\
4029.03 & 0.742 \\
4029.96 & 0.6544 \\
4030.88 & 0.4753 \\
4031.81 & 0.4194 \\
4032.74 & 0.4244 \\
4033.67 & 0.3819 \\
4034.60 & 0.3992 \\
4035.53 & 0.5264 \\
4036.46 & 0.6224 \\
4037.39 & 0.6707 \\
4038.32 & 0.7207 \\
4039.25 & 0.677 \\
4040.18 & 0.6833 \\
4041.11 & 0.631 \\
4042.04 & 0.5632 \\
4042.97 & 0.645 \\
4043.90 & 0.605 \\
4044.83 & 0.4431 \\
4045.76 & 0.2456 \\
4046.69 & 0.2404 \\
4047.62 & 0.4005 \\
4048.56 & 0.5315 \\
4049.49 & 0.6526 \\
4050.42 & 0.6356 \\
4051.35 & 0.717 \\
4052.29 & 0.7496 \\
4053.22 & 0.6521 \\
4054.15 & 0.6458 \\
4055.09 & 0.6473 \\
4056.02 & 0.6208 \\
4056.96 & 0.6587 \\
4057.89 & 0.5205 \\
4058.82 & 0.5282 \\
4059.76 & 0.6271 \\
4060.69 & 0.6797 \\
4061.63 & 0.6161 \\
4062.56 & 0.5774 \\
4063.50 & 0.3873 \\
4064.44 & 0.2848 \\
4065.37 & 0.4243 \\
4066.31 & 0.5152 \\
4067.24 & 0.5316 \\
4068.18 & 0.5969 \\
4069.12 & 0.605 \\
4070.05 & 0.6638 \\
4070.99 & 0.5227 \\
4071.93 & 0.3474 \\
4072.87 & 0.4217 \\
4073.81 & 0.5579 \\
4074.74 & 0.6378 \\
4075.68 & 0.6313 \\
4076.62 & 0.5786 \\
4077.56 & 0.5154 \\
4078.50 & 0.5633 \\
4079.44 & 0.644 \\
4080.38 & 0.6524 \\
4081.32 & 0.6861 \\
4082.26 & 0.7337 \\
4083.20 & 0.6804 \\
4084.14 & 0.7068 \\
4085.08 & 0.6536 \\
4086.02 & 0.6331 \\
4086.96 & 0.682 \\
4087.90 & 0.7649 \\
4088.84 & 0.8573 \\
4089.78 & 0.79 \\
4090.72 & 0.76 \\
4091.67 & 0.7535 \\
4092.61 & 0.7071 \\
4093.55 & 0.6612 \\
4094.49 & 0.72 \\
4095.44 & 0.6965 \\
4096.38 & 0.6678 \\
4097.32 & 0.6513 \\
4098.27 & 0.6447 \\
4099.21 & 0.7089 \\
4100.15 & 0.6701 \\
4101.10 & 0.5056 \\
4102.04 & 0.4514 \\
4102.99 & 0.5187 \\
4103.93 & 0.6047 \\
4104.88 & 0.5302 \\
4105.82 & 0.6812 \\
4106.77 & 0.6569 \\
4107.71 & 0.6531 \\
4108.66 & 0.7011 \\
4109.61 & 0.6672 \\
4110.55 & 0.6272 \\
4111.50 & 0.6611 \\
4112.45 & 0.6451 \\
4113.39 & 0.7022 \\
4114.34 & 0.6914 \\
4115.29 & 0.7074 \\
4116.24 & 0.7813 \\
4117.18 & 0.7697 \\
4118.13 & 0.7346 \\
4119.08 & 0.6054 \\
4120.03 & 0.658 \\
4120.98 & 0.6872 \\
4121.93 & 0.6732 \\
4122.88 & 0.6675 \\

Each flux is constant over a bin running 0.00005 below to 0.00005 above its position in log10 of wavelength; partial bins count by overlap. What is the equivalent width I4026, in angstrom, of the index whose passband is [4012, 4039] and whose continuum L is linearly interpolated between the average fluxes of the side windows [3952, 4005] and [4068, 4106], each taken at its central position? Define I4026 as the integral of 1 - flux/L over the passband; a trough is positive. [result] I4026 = -4.78 angstrom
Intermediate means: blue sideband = 0.433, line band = 0.611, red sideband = 0.636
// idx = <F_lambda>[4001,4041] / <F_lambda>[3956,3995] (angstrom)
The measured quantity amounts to 1.57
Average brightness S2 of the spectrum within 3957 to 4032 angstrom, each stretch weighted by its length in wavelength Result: 0.498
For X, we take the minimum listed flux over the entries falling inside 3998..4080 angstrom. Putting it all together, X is 0.2404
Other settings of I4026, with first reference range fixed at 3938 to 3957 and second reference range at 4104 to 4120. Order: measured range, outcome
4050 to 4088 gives -0.42 angstrom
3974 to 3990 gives -2.73 angstrom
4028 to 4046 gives -1.18 angstrom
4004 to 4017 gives -3.31 angstrom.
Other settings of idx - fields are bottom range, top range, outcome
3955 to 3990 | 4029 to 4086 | 1.56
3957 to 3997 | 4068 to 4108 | 1.61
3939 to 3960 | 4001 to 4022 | 1.70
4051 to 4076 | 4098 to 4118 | 1.14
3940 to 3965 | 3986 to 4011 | 1.66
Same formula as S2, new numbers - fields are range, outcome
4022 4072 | 0.57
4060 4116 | 0.624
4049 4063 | 0.635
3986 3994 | 0.568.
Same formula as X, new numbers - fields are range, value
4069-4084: 0.3474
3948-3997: 0.08465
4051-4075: 0.2848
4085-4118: 0.4514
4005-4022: 0.3699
